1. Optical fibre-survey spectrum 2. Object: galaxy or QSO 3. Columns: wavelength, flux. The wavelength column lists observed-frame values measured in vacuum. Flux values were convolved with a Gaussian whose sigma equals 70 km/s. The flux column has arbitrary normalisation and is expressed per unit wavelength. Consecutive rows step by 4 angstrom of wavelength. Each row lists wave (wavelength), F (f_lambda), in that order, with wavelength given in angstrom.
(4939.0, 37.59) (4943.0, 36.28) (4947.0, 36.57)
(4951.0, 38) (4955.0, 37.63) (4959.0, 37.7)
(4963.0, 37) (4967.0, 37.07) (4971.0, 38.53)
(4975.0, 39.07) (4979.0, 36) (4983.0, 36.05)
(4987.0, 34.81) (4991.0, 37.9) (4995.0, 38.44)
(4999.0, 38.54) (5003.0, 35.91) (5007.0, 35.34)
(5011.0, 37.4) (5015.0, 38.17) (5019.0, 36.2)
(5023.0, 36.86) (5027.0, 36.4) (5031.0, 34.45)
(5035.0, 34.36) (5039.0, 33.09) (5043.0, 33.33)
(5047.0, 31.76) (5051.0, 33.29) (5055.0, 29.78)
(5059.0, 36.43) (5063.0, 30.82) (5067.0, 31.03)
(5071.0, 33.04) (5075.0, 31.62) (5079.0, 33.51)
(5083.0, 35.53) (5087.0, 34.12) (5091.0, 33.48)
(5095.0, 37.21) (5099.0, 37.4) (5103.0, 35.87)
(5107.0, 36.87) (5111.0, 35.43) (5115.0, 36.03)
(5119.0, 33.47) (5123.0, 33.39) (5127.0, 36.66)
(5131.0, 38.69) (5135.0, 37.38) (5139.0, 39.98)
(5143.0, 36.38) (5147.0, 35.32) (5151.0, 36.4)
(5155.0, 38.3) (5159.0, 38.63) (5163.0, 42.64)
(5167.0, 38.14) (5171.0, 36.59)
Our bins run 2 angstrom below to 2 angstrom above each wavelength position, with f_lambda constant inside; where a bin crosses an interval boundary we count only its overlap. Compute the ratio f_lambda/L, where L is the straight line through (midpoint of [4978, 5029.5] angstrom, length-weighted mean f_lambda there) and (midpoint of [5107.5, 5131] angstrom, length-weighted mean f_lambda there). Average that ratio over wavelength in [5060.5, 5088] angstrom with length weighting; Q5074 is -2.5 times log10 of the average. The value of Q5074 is 0.10 mag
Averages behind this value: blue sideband 36.8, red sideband 35.4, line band 32.8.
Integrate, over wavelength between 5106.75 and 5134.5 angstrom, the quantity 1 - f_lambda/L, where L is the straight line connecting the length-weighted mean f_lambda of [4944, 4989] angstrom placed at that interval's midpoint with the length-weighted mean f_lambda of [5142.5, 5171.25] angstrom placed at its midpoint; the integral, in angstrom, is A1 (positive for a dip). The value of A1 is 1.45 angstrom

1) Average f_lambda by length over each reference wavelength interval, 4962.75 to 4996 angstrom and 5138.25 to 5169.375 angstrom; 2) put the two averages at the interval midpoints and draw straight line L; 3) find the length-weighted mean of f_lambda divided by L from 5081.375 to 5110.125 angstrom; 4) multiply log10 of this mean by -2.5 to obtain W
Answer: 0.06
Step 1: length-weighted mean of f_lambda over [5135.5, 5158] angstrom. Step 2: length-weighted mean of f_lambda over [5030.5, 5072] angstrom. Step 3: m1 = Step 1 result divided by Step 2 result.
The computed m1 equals 1.1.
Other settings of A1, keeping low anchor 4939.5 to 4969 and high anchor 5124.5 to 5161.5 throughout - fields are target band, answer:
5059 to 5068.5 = 1.35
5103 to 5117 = 0.52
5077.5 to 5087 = 0.75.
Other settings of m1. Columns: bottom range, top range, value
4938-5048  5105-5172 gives 1.02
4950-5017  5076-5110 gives 0.95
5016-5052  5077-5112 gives 1.03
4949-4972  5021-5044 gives 0.93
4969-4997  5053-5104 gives 0.91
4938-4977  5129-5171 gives 1.02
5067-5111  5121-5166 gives 1.08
